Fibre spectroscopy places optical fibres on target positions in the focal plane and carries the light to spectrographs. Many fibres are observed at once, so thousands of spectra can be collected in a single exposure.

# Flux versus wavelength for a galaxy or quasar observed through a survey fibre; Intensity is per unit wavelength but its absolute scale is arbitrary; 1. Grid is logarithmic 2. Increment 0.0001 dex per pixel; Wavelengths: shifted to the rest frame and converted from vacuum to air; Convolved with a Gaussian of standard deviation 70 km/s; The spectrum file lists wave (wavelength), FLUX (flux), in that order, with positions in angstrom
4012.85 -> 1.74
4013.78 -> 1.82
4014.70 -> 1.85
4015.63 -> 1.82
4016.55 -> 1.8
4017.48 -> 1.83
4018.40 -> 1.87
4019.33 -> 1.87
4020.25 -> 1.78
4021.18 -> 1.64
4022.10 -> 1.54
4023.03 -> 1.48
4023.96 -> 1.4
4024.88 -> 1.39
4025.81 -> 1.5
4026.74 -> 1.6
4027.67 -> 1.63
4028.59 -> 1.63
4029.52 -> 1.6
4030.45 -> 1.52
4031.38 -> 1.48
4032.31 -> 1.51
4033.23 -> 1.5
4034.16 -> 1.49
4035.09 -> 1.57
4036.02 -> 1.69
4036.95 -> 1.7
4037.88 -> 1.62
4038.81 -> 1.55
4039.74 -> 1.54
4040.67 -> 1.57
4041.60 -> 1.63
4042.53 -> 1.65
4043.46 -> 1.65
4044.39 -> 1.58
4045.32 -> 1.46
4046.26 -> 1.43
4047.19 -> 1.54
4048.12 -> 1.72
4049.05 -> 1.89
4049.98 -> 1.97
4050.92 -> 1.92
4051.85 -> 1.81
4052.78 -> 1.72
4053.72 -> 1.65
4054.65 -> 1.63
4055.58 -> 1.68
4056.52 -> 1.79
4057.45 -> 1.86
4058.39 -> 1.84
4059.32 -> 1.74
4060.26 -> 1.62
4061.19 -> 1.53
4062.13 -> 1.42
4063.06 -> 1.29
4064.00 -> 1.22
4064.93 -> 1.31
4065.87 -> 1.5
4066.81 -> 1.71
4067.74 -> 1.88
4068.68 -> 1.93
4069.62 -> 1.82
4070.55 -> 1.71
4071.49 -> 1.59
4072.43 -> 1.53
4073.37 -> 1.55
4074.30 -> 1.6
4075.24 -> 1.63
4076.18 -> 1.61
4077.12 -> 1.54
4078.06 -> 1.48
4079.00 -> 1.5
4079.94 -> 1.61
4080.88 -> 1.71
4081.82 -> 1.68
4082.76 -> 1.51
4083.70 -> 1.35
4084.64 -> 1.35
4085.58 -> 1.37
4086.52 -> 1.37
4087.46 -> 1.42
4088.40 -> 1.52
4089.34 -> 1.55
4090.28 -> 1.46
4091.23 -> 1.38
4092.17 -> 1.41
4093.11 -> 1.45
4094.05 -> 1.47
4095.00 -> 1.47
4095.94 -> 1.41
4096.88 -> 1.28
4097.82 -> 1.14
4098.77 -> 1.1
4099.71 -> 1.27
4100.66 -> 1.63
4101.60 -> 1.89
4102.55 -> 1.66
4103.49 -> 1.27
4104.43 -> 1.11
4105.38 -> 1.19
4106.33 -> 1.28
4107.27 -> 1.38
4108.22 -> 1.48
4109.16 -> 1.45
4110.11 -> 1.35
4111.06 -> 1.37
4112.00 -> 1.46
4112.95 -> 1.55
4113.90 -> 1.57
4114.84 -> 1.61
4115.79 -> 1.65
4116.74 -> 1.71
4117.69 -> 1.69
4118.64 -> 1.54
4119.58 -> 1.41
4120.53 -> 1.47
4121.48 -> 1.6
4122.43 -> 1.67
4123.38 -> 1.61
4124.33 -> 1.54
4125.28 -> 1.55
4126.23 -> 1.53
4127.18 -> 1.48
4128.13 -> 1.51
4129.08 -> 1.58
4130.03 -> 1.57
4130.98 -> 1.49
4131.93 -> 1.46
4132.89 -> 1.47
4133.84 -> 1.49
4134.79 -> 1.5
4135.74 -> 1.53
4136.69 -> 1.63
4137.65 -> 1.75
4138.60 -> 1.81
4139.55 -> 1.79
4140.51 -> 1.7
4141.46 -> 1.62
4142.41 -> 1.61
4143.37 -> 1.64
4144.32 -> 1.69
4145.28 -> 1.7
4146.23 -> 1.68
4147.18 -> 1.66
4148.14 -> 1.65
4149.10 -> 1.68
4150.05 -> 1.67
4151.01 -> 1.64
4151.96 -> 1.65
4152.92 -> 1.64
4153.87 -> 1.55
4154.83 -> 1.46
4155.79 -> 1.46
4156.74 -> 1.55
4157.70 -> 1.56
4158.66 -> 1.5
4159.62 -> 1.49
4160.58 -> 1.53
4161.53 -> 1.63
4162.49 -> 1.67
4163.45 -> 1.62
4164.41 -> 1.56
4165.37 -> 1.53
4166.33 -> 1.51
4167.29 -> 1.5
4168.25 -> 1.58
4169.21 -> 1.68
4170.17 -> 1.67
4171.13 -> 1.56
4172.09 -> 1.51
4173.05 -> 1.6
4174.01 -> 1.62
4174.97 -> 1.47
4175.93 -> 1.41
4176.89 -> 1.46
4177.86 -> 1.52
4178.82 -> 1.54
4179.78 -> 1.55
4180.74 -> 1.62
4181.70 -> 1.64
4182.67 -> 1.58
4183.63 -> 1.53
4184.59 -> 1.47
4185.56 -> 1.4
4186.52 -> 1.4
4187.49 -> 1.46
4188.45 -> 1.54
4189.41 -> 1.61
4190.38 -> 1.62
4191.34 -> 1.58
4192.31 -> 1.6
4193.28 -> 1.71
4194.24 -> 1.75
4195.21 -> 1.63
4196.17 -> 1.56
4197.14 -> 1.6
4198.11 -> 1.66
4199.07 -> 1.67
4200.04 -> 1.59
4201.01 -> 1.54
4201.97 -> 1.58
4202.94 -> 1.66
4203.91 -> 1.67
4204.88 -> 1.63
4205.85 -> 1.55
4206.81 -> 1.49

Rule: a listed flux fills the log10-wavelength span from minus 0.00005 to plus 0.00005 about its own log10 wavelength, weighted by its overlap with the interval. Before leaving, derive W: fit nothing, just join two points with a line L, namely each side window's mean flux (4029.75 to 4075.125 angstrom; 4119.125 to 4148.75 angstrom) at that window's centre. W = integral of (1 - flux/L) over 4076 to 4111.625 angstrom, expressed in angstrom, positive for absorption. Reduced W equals 3.95 angstrom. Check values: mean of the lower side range 1.63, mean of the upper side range 1.59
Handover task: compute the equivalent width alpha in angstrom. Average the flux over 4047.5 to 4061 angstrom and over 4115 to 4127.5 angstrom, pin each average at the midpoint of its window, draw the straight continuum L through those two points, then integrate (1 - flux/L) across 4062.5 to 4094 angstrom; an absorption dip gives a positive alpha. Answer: 3.1 angstrom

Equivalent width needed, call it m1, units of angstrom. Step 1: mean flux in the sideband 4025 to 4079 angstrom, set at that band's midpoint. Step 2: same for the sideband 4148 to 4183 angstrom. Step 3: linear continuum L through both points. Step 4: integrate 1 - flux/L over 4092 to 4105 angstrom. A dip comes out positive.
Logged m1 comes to 1.6 angstrom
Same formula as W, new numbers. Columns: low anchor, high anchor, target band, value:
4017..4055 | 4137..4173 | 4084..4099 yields 2.15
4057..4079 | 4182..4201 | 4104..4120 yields 1.33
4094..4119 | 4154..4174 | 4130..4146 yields -1.17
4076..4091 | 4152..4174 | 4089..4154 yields 0.07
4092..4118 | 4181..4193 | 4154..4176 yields -0.60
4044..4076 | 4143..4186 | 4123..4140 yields 0.28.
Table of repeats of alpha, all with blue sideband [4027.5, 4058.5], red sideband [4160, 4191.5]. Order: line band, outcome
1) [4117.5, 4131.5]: 0.36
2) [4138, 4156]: -0.91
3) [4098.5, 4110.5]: 1.55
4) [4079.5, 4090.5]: 0.84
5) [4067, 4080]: -0.16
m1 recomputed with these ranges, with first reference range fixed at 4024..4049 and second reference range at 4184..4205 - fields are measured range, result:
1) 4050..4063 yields -1.1 angstrom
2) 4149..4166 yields 0.1 angstrom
